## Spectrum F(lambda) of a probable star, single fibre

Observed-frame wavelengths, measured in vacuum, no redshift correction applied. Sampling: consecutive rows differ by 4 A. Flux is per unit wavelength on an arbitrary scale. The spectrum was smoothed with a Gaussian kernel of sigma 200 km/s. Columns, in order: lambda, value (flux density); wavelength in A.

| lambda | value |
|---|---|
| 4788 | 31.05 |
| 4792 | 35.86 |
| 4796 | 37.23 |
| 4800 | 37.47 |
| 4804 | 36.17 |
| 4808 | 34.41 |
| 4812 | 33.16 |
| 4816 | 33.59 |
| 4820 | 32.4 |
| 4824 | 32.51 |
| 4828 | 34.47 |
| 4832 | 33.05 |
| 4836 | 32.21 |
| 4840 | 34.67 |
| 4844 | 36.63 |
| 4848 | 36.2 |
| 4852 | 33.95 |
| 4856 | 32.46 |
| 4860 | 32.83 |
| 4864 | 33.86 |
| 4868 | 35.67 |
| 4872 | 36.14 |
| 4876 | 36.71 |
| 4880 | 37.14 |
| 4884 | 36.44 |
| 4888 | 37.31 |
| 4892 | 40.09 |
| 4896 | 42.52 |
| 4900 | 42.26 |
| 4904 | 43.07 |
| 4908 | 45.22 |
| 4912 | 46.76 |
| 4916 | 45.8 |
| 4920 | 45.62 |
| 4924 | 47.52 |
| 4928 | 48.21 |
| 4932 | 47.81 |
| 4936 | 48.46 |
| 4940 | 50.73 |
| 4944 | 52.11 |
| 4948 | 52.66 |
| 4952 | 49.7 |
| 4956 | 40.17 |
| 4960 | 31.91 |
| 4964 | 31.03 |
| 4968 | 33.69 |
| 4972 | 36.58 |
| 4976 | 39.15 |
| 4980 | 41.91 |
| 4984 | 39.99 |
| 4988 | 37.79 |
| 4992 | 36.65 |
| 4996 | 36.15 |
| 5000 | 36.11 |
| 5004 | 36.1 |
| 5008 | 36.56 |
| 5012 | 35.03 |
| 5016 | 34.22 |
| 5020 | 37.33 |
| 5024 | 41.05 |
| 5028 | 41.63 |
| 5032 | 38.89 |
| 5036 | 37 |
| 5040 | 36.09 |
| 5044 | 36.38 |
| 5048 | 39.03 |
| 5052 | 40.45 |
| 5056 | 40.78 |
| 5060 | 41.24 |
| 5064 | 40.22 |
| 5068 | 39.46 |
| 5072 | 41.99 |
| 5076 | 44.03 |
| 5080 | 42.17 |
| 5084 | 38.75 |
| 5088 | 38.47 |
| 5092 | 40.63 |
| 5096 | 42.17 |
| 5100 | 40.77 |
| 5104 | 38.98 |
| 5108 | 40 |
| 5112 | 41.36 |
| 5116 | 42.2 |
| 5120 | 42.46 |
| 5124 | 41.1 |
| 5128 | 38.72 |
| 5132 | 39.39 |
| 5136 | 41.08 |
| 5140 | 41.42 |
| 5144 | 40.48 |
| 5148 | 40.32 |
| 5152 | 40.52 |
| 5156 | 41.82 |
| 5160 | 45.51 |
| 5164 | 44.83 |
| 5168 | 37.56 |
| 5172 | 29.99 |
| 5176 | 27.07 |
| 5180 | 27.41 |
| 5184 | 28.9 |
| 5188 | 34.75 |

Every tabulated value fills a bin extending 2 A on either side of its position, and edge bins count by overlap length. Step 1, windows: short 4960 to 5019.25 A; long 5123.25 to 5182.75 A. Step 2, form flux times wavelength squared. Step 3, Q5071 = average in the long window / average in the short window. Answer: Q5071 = 1.1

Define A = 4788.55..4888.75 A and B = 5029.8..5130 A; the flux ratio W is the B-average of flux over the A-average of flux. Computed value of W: 1.2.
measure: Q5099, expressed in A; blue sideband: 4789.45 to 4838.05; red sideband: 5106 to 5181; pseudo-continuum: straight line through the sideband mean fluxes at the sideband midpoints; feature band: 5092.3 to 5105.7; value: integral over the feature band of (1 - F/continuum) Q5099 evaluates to -0.7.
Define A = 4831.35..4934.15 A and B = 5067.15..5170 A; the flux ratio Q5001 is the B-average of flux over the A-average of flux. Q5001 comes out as 1.0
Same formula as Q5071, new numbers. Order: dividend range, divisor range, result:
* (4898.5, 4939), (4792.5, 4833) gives 1.40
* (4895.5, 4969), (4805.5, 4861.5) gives 1.38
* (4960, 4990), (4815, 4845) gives 1.16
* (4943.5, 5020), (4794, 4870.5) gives 1.19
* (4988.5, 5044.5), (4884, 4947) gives 0.85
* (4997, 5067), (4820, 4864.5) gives 1.22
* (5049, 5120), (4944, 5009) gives 1.09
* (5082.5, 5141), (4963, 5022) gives 1.16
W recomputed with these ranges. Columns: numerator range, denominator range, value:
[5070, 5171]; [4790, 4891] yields 1.17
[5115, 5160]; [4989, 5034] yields 1.10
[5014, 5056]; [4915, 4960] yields 0.81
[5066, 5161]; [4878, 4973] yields 0.95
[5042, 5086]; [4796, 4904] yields 1.13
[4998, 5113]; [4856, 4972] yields 0.94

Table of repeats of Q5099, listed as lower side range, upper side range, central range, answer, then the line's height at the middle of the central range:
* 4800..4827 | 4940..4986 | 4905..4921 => -2.8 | 38.8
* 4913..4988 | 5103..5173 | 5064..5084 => 0.1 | 41.6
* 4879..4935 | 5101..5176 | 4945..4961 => -0.8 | 42.8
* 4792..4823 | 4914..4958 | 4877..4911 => 2.5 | 43.8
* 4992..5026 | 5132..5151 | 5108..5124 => -0.7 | 39.9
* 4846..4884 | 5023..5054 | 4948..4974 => -0.9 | 37.1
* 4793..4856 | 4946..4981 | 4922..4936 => -3.5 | 38.3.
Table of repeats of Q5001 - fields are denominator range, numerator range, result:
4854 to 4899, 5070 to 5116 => 1.12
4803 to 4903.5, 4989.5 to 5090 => 1.09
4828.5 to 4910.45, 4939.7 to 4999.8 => 1.09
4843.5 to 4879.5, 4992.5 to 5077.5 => 1.10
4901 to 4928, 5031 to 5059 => 0.84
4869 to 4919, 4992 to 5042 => 0.91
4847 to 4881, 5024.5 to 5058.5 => 1.12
